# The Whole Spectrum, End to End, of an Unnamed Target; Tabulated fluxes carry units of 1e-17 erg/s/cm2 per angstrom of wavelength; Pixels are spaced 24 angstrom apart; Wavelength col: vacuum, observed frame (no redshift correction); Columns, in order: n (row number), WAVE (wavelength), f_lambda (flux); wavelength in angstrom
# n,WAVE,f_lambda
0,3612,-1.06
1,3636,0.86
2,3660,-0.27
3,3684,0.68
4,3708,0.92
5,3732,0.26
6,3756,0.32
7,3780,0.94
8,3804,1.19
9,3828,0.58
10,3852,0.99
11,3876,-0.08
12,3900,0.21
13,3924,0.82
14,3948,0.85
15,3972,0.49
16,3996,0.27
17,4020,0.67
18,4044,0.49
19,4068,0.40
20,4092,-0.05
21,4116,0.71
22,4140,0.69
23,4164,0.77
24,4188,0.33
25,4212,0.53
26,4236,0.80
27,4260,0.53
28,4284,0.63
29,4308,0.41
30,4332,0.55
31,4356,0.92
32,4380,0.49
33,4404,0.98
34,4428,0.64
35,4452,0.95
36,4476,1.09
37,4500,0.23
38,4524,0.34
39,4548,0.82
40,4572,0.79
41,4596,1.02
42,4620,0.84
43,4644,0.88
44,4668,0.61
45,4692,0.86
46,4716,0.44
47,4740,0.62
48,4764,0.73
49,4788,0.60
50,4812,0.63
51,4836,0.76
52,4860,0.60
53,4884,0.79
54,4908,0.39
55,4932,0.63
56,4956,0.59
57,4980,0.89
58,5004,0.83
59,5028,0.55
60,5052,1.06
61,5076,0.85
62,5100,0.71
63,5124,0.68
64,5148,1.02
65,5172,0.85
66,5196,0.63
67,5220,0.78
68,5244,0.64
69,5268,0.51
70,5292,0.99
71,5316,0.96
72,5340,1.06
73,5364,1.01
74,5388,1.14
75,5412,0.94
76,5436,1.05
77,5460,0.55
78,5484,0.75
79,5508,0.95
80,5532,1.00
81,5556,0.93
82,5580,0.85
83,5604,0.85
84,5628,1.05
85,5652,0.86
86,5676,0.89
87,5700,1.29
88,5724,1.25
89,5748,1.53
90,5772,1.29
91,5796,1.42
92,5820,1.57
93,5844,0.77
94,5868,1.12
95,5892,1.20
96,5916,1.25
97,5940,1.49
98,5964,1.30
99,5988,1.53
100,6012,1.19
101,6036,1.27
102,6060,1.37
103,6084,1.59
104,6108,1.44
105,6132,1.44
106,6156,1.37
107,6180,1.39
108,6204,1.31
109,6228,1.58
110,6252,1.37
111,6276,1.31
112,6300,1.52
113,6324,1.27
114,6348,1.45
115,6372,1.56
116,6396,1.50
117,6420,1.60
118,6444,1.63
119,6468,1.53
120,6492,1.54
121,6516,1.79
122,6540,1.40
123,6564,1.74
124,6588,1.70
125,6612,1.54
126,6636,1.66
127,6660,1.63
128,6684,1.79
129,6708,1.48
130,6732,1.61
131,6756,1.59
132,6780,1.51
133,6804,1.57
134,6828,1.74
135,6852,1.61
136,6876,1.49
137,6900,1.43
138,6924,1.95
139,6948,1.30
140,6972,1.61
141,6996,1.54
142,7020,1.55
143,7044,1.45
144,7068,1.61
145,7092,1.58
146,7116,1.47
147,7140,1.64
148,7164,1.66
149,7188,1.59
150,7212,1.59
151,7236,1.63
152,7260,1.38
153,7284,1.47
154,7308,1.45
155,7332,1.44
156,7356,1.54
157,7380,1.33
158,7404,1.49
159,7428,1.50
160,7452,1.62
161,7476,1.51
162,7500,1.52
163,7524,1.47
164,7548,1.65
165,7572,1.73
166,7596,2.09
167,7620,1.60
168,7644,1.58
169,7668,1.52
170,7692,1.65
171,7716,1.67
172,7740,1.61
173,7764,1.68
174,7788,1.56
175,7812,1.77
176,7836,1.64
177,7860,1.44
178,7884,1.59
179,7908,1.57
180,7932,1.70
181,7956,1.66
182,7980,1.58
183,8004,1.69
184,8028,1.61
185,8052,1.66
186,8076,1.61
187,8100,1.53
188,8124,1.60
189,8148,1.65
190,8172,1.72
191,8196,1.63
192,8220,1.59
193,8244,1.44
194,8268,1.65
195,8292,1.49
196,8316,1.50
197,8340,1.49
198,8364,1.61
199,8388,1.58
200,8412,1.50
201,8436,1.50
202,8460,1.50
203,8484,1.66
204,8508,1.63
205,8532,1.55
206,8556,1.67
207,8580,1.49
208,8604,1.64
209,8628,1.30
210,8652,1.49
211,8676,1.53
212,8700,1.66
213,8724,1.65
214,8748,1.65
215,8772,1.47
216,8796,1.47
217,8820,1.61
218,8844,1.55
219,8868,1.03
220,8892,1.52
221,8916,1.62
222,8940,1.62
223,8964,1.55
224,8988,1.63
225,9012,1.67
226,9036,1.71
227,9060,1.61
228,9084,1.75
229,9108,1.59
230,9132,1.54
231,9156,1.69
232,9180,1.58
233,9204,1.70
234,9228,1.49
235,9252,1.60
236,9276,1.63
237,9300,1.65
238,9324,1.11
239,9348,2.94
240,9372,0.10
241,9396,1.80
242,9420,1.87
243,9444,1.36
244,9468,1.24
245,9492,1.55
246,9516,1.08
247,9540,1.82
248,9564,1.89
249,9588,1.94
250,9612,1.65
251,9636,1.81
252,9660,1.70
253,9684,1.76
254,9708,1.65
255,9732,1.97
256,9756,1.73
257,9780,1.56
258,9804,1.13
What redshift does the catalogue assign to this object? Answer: 0.42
